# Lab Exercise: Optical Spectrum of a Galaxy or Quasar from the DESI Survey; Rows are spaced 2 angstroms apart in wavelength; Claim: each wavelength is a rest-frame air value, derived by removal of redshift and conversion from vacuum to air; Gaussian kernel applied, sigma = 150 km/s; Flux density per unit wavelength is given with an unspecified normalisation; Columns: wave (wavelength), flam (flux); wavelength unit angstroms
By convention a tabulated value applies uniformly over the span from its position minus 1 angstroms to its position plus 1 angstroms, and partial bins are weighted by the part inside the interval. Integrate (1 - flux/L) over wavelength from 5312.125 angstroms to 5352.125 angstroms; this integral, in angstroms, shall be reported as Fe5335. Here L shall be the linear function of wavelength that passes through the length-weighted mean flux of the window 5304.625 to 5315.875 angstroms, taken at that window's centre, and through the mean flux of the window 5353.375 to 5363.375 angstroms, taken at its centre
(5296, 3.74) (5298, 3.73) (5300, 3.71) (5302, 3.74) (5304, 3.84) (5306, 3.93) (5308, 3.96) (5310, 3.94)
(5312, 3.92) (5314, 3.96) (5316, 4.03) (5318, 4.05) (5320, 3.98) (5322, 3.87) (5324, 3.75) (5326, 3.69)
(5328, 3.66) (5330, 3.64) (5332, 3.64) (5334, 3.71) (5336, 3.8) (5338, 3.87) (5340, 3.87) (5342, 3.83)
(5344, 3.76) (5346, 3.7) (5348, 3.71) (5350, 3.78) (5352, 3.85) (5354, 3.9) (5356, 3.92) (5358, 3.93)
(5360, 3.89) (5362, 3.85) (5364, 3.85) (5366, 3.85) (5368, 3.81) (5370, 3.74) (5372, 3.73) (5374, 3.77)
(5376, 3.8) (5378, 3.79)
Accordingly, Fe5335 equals 1.2 angstroms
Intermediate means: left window 3.95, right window 3.9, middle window 3.81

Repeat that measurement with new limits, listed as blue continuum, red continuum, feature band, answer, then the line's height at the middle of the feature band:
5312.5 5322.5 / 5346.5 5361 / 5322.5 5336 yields 0.82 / 3.94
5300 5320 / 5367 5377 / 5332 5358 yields 0.20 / 3.84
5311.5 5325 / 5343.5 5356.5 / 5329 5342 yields 0.34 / 3.86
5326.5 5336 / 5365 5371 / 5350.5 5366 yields -0.46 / 3.77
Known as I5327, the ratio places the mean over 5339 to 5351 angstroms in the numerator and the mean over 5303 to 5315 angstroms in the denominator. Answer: 1.0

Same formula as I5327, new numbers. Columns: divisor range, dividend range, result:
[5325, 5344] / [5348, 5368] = 1.03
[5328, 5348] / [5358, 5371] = 1.02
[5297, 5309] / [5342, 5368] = 1.00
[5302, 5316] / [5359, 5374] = 0.97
